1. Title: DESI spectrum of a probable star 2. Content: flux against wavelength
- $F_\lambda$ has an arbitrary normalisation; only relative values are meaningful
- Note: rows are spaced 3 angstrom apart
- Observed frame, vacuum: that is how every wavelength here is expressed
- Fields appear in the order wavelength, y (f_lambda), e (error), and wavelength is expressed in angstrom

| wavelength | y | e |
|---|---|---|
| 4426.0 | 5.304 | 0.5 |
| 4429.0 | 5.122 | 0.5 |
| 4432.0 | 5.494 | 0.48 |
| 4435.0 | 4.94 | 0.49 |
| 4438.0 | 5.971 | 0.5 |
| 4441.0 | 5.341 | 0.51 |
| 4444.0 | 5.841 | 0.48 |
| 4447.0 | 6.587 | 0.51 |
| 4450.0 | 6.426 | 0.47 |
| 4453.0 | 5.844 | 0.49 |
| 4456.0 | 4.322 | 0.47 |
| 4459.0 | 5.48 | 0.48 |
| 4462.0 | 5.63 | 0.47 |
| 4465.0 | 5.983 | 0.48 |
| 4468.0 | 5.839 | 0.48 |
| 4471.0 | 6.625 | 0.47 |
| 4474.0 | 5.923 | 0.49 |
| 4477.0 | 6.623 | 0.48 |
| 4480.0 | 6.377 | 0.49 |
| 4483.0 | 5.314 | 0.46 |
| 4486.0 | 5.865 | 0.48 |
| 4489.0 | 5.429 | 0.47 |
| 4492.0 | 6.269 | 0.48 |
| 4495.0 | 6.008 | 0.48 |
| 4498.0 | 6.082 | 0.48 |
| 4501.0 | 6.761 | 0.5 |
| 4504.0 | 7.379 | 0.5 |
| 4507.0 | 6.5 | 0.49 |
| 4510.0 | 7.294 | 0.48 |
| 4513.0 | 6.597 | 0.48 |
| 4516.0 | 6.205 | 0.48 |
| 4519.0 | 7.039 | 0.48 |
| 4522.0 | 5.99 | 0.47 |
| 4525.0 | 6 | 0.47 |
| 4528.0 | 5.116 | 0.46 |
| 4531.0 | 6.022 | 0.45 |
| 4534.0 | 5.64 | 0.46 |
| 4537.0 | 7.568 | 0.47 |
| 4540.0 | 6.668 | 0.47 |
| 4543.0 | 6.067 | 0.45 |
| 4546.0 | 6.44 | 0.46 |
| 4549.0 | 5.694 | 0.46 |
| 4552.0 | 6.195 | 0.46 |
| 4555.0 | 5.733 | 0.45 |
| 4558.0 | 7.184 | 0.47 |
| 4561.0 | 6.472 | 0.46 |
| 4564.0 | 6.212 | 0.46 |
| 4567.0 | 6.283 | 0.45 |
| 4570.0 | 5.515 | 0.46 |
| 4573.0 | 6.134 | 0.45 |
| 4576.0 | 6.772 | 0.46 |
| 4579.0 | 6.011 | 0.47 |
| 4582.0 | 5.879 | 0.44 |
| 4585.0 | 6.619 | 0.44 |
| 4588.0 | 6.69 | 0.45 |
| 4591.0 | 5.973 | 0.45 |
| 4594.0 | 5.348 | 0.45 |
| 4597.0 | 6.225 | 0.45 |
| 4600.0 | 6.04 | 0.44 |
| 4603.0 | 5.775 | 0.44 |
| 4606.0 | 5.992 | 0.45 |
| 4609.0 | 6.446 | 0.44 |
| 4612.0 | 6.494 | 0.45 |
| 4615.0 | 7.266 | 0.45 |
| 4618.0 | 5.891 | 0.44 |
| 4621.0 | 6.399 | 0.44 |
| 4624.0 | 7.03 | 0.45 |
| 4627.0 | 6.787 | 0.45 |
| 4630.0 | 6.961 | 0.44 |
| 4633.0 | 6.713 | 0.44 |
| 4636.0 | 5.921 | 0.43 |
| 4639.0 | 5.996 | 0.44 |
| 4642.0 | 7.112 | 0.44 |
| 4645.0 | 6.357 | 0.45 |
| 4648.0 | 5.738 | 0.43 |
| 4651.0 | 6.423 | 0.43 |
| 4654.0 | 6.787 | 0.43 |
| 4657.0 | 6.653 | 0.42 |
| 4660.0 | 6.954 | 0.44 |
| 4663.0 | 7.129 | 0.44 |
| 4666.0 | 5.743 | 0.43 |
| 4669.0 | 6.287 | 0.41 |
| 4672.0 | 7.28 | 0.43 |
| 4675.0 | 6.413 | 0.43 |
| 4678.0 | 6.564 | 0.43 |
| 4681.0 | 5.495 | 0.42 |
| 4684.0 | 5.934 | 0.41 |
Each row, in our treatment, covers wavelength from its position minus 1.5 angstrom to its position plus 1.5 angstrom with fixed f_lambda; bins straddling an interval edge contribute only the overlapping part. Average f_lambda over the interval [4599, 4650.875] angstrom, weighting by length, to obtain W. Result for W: 6.41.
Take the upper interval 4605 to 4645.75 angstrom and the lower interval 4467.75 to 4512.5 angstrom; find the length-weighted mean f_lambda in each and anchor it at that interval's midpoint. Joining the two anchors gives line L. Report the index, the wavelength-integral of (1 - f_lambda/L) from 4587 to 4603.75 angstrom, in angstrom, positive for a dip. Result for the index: 1.3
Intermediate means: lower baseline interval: 6.31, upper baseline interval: 6.54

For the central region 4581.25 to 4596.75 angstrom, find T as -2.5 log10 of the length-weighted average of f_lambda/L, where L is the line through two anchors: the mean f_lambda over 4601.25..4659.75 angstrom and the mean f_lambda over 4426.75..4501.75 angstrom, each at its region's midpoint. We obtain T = 0.033 mag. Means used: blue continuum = 5.83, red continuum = 6.47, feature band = 6.12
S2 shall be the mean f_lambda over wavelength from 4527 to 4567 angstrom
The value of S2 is 6.25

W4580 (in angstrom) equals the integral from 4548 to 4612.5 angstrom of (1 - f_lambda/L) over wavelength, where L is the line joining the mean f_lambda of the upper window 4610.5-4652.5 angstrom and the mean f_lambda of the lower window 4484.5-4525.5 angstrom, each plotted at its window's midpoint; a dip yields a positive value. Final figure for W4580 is 2.9 angstrom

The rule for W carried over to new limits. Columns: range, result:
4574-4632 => 6.35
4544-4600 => 6.18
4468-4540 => 6.29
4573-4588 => 6.34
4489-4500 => 6.05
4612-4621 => 6.53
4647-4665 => 6.61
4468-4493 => 6.04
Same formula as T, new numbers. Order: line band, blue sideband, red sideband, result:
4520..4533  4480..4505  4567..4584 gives 0.053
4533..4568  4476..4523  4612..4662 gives 0.013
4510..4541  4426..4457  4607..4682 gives -0.062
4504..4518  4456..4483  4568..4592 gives -0.121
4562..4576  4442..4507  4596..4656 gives 0.025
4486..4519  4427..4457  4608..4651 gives -0.098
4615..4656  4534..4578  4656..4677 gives 0.008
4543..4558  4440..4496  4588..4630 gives 0.000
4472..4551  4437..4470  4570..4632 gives -0.051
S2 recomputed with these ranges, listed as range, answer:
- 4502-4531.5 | 6.43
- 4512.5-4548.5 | 6.25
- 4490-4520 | 6.59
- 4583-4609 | 6.1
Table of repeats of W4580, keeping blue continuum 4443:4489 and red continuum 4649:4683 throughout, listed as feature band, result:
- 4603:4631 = -0.8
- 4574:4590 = -0.3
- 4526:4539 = 0.0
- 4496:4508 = -1.3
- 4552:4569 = -0.4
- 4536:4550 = -0.8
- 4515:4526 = -0.5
